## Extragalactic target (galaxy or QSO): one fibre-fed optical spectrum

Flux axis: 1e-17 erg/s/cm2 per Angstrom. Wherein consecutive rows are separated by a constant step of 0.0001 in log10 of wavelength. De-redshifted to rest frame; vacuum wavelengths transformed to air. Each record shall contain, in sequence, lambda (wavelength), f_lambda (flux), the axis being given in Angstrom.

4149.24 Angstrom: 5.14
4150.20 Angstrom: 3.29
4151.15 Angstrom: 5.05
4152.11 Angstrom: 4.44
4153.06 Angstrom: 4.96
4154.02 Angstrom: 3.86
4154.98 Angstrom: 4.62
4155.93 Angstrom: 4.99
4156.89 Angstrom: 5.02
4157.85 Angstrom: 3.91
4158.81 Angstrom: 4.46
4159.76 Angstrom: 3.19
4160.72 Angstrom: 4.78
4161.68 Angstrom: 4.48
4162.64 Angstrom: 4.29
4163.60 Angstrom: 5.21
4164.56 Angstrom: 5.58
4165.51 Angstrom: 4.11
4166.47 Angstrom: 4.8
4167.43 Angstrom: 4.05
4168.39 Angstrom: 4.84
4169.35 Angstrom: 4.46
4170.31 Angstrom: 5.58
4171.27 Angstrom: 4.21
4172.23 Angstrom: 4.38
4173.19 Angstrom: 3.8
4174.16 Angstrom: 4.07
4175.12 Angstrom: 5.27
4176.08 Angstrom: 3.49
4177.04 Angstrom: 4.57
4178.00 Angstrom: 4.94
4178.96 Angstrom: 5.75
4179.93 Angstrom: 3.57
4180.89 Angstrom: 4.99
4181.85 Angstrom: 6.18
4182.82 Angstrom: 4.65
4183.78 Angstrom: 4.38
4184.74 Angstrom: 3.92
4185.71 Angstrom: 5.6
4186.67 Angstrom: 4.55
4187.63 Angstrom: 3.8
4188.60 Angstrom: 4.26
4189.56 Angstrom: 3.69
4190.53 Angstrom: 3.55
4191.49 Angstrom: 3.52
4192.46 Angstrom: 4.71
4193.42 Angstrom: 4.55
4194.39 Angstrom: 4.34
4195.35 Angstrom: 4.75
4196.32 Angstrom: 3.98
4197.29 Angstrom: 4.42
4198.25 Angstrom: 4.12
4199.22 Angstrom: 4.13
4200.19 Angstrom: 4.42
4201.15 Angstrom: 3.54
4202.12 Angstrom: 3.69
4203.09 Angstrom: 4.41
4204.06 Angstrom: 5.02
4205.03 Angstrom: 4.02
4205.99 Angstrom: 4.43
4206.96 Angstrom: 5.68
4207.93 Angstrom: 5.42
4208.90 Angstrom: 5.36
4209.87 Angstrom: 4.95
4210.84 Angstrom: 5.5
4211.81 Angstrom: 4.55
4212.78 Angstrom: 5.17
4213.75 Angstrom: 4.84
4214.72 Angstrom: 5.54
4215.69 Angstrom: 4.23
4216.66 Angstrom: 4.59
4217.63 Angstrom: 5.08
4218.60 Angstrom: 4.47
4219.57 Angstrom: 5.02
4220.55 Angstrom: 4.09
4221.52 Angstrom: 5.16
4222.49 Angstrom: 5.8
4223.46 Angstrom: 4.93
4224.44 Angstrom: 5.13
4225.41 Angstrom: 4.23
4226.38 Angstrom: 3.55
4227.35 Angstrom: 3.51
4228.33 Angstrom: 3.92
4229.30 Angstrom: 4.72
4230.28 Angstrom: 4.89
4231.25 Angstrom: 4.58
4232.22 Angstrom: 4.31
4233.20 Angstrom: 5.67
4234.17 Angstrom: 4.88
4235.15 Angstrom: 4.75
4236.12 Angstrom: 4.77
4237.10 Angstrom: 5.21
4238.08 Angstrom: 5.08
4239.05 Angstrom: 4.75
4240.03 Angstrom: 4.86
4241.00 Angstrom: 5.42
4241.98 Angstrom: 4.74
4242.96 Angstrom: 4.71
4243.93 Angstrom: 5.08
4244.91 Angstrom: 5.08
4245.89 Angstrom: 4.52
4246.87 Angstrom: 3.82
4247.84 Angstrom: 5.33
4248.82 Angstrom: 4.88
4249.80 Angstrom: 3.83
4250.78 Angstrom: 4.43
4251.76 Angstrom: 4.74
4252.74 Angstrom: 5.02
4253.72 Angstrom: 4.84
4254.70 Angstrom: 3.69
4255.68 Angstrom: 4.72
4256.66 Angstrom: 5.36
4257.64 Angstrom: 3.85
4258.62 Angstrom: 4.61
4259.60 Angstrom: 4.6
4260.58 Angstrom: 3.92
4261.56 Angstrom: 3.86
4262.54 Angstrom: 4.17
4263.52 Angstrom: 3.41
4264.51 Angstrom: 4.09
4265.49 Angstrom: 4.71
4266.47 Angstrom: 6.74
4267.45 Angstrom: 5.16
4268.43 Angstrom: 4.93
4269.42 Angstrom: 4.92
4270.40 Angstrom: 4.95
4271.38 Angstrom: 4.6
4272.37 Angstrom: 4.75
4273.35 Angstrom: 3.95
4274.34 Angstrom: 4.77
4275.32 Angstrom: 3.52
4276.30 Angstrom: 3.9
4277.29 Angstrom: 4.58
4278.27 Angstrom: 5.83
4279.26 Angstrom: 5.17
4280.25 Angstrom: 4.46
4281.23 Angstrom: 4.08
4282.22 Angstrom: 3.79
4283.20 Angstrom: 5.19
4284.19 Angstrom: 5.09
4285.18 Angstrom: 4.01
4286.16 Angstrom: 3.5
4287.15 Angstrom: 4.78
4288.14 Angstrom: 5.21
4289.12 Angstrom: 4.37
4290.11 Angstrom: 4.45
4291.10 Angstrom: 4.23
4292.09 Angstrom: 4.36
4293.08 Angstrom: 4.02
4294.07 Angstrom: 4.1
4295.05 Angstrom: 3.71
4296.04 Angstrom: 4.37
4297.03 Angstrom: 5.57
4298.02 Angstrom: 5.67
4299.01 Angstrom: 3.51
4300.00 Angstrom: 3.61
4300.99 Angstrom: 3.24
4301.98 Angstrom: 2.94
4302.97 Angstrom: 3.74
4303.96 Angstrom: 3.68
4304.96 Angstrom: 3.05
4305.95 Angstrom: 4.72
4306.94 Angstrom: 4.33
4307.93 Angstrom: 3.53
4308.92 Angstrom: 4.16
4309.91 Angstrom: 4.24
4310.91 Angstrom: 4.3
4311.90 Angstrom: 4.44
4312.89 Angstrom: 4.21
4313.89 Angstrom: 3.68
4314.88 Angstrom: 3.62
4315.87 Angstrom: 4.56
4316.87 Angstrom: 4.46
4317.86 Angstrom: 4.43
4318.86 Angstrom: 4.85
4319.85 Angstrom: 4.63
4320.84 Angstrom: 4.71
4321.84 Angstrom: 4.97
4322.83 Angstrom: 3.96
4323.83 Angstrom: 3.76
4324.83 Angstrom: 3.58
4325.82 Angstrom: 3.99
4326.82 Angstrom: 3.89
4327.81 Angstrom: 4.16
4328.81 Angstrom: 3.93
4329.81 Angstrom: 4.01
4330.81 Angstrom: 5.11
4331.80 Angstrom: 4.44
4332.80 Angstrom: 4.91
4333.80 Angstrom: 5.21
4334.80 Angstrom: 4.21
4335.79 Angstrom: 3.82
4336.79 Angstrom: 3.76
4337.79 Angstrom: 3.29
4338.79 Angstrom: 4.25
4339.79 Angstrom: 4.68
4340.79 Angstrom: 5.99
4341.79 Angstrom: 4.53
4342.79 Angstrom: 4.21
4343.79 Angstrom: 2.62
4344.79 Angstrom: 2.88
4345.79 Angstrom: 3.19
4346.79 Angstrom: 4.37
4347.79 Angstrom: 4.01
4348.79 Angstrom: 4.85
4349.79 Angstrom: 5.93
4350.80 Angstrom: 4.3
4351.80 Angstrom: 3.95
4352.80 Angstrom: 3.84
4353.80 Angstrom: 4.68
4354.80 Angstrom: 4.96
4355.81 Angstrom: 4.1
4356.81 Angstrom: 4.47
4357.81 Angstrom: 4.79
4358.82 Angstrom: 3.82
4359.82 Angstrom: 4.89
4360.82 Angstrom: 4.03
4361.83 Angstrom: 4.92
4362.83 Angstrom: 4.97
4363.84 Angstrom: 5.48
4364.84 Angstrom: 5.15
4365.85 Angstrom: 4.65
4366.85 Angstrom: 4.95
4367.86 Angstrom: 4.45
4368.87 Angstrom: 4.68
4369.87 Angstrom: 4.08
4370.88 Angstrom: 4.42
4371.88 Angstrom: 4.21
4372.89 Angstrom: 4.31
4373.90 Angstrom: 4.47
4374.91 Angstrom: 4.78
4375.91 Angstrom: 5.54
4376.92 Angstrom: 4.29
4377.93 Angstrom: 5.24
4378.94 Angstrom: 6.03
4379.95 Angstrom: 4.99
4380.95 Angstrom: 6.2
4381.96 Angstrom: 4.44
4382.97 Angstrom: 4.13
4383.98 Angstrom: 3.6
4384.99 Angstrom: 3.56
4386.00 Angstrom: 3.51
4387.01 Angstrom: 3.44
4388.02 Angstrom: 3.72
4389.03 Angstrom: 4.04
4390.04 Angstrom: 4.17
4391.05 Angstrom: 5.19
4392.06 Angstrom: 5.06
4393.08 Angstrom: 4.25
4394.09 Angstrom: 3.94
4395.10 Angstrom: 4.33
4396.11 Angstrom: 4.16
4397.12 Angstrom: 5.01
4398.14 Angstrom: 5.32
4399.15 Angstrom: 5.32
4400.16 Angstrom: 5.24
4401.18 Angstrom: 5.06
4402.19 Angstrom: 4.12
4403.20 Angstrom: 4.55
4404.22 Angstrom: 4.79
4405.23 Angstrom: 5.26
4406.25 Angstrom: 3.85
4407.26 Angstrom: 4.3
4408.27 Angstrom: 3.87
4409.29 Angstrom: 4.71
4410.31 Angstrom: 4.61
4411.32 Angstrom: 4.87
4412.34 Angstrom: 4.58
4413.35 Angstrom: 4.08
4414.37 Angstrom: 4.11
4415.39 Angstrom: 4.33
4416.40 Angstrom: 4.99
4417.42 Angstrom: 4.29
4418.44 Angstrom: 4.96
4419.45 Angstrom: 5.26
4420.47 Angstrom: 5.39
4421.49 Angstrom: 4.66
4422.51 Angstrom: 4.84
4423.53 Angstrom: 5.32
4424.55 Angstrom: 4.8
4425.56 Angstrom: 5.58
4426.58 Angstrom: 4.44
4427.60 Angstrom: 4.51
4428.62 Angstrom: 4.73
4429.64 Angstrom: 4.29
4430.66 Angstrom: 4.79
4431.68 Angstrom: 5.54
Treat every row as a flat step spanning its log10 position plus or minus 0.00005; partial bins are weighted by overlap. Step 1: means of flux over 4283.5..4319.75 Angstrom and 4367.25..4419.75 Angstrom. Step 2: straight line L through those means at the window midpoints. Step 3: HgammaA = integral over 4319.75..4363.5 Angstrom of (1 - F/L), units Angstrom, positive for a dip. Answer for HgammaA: 0.41 Angstrom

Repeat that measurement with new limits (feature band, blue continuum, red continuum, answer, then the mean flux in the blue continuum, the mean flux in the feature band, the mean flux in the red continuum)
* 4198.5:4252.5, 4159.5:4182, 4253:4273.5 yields -1.5 Angstrom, 4.6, 4.72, 4.58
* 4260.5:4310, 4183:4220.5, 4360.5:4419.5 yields 2.2 Angstrom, 4.53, 4.35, 4.59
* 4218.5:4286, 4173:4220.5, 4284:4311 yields -4.7 Angstrom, 4.56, 4.63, 4.15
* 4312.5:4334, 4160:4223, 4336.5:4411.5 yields 1.0 Angstrom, 4.6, 4.31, 4.49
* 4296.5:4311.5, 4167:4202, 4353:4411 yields 1.6 Angstrom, 4.41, 4.02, 4.58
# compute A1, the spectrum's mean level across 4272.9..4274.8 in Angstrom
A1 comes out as 4.35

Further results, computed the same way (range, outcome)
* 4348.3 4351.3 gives 5.02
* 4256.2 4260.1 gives 4.6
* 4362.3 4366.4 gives 5.07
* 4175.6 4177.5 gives 4.03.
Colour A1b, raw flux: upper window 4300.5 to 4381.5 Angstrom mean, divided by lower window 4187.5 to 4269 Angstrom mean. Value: 0.95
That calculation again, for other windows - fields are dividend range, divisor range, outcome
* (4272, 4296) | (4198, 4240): 0.94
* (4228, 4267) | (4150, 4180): 1.03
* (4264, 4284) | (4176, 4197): 1.06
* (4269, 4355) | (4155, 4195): 0.95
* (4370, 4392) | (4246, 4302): 1.01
